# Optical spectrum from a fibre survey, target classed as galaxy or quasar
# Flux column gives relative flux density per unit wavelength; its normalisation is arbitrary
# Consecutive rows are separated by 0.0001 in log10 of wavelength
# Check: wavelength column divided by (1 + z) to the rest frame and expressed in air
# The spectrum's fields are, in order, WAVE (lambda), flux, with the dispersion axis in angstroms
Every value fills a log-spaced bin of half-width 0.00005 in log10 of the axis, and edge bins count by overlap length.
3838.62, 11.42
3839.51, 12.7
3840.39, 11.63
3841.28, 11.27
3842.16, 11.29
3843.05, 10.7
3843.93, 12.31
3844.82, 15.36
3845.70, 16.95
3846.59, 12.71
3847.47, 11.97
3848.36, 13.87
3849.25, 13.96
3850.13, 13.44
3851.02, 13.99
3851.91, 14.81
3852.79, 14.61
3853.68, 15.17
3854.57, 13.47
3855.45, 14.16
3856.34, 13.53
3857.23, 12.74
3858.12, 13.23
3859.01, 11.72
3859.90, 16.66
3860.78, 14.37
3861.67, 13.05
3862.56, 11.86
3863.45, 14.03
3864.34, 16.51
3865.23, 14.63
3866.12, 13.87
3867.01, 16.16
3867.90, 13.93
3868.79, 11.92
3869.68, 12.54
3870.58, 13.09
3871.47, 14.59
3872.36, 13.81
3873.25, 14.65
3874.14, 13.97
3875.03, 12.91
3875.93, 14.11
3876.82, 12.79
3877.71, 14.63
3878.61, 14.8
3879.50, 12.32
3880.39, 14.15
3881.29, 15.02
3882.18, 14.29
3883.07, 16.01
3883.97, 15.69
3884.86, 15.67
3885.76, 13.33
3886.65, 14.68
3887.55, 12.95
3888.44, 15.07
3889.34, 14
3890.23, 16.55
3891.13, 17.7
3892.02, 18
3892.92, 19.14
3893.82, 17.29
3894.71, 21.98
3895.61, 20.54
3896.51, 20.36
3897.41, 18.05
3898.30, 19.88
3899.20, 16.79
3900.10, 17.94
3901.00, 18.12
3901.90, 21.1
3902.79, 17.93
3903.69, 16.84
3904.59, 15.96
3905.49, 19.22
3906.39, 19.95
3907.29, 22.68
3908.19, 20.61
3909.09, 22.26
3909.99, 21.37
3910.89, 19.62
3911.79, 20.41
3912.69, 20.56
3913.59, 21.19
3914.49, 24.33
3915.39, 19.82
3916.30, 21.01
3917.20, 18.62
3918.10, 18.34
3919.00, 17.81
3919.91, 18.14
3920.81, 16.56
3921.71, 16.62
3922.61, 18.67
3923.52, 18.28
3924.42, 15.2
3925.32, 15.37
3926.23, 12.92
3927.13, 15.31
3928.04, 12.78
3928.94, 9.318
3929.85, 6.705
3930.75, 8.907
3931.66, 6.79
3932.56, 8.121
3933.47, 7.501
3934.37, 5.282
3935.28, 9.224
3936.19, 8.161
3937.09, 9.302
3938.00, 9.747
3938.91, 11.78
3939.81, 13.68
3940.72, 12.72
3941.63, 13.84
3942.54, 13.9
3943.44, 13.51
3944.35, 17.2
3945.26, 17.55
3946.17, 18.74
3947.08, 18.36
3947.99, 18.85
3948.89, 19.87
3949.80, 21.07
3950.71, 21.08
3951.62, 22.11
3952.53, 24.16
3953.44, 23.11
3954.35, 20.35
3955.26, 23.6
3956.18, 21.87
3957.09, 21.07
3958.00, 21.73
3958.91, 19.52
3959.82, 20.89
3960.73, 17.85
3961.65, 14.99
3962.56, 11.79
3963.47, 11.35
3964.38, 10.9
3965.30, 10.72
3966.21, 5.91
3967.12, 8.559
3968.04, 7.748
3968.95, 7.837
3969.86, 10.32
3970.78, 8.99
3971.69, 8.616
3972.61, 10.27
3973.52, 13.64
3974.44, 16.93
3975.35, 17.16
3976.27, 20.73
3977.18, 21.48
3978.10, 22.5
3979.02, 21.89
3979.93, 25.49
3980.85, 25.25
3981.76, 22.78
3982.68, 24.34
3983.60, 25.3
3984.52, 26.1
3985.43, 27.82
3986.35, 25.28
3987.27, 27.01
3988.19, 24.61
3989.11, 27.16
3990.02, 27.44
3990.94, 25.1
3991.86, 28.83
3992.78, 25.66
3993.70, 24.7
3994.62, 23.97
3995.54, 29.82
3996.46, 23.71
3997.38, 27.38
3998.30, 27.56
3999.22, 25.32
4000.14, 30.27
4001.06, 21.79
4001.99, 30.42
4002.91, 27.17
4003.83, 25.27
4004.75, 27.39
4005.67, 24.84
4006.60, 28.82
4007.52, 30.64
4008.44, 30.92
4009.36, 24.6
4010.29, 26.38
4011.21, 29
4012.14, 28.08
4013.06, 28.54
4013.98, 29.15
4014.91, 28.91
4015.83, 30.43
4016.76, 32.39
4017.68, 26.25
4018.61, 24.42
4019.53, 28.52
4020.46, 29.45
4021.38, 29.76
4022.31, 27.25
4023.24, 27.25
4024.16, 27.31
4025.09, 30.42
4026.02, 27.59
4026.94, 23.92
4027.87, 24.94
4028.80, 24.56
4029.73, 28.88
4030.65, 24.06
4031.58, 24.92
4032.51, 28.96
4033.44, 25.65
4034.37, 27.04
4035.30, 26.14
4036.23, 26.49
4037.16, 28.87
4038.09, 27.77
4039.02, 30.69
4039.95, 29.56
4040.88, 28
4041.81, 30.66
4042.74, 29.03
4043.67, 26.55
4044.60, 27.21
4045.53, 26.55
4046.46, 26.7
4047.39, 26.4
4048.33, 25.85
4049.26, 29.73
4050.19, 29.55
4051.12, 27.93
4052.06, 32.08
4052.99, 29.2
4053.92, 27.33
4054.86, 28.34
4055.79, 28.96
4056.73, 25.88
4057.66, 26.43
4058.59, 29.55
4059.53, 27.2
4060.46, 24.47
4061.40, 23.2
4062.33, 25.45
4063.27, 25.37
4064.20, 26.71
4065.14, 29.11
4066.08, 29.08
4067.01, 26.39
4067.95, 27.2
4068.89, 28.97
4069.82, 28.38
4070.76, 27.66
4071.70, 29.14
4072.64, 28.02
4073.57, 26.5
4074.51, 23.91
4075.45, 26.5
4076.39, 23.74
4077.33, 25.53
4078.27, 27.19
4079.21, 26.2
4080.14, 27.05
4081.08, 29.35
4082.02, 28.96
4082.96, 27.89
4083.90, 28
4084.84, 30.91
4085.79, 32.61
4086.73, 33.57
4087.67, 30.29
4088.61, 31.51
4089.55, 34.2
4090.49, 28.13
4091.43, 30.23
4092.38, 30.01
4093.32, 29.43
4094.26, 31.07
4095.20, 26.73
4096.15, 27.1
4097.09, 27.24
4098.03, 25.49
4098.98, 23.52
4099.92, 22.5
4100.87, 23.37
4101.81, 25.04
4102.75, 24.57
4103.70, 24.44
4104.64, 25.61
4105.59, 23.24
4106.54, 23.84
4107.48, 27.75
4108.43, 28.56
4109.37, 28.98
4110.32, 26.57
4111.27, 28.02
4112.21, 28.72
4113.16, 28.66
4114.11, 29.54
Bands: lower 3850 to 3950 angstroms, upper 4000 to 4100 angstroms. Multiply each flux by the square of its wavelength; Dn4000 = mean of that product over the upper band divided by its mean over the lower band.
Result 1.93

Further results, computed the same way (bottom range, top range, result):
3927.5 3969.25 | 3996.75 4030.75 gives 1.98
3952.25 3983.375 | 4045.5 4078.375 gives 1.69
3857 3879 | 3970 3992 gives 1.65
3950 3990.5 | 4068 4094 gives 1.61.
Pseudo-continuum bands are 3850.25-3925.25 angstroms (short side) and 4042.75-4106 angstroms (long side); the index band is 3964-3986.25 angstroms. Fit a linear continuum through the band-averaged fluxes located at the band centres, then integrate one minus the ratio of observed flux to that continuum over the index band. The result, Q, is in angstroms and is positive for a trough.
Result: 5.0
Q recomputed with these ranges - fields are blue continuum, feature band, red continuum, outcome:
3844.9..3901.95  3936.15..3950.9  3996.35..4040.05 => 4.1 angstroms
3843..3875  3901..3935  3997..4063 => 3.5 angstroms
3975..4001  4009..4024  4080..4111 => -1.3 angstroms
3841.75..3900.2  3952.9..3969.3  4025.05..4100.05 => 4.0 angstroms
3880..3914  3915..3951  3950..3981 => 6.1 angstroms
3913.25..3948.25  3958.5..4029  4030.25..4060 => -3.4 angstroms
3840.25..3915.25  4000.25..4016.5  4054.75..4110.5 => -3.3 angstroms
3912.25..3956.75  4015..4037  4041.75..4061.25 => -1.9 angstroms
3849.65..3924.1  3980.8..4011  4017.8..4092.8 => -3.4 angstroms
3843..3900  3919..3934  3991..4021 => 5.2 angstroms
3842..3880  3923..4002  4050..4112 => 9.6 angstroms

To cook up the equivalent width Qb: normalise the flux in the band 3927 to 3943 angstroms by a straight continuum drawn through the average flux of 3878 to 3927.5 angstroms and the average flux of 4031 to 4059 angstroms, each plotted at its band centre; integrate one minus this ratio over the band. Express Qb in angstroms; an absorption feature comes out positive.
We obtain 8.0 angstroms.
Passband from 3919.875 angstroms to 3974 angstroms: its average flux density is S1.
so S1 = 14.3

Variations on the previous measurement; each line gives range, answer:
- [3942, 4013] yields 21.3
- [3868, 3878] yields 13.5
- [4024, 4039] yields 26.8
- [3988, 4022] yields 27.4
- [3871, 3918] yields 17.4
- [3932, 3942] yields 9.88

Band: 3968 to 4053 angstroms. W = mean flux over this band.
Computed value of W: 25.6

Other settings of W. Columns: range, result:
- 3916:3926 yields 17.5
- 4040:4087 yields 27.7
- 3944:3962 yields 20.2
